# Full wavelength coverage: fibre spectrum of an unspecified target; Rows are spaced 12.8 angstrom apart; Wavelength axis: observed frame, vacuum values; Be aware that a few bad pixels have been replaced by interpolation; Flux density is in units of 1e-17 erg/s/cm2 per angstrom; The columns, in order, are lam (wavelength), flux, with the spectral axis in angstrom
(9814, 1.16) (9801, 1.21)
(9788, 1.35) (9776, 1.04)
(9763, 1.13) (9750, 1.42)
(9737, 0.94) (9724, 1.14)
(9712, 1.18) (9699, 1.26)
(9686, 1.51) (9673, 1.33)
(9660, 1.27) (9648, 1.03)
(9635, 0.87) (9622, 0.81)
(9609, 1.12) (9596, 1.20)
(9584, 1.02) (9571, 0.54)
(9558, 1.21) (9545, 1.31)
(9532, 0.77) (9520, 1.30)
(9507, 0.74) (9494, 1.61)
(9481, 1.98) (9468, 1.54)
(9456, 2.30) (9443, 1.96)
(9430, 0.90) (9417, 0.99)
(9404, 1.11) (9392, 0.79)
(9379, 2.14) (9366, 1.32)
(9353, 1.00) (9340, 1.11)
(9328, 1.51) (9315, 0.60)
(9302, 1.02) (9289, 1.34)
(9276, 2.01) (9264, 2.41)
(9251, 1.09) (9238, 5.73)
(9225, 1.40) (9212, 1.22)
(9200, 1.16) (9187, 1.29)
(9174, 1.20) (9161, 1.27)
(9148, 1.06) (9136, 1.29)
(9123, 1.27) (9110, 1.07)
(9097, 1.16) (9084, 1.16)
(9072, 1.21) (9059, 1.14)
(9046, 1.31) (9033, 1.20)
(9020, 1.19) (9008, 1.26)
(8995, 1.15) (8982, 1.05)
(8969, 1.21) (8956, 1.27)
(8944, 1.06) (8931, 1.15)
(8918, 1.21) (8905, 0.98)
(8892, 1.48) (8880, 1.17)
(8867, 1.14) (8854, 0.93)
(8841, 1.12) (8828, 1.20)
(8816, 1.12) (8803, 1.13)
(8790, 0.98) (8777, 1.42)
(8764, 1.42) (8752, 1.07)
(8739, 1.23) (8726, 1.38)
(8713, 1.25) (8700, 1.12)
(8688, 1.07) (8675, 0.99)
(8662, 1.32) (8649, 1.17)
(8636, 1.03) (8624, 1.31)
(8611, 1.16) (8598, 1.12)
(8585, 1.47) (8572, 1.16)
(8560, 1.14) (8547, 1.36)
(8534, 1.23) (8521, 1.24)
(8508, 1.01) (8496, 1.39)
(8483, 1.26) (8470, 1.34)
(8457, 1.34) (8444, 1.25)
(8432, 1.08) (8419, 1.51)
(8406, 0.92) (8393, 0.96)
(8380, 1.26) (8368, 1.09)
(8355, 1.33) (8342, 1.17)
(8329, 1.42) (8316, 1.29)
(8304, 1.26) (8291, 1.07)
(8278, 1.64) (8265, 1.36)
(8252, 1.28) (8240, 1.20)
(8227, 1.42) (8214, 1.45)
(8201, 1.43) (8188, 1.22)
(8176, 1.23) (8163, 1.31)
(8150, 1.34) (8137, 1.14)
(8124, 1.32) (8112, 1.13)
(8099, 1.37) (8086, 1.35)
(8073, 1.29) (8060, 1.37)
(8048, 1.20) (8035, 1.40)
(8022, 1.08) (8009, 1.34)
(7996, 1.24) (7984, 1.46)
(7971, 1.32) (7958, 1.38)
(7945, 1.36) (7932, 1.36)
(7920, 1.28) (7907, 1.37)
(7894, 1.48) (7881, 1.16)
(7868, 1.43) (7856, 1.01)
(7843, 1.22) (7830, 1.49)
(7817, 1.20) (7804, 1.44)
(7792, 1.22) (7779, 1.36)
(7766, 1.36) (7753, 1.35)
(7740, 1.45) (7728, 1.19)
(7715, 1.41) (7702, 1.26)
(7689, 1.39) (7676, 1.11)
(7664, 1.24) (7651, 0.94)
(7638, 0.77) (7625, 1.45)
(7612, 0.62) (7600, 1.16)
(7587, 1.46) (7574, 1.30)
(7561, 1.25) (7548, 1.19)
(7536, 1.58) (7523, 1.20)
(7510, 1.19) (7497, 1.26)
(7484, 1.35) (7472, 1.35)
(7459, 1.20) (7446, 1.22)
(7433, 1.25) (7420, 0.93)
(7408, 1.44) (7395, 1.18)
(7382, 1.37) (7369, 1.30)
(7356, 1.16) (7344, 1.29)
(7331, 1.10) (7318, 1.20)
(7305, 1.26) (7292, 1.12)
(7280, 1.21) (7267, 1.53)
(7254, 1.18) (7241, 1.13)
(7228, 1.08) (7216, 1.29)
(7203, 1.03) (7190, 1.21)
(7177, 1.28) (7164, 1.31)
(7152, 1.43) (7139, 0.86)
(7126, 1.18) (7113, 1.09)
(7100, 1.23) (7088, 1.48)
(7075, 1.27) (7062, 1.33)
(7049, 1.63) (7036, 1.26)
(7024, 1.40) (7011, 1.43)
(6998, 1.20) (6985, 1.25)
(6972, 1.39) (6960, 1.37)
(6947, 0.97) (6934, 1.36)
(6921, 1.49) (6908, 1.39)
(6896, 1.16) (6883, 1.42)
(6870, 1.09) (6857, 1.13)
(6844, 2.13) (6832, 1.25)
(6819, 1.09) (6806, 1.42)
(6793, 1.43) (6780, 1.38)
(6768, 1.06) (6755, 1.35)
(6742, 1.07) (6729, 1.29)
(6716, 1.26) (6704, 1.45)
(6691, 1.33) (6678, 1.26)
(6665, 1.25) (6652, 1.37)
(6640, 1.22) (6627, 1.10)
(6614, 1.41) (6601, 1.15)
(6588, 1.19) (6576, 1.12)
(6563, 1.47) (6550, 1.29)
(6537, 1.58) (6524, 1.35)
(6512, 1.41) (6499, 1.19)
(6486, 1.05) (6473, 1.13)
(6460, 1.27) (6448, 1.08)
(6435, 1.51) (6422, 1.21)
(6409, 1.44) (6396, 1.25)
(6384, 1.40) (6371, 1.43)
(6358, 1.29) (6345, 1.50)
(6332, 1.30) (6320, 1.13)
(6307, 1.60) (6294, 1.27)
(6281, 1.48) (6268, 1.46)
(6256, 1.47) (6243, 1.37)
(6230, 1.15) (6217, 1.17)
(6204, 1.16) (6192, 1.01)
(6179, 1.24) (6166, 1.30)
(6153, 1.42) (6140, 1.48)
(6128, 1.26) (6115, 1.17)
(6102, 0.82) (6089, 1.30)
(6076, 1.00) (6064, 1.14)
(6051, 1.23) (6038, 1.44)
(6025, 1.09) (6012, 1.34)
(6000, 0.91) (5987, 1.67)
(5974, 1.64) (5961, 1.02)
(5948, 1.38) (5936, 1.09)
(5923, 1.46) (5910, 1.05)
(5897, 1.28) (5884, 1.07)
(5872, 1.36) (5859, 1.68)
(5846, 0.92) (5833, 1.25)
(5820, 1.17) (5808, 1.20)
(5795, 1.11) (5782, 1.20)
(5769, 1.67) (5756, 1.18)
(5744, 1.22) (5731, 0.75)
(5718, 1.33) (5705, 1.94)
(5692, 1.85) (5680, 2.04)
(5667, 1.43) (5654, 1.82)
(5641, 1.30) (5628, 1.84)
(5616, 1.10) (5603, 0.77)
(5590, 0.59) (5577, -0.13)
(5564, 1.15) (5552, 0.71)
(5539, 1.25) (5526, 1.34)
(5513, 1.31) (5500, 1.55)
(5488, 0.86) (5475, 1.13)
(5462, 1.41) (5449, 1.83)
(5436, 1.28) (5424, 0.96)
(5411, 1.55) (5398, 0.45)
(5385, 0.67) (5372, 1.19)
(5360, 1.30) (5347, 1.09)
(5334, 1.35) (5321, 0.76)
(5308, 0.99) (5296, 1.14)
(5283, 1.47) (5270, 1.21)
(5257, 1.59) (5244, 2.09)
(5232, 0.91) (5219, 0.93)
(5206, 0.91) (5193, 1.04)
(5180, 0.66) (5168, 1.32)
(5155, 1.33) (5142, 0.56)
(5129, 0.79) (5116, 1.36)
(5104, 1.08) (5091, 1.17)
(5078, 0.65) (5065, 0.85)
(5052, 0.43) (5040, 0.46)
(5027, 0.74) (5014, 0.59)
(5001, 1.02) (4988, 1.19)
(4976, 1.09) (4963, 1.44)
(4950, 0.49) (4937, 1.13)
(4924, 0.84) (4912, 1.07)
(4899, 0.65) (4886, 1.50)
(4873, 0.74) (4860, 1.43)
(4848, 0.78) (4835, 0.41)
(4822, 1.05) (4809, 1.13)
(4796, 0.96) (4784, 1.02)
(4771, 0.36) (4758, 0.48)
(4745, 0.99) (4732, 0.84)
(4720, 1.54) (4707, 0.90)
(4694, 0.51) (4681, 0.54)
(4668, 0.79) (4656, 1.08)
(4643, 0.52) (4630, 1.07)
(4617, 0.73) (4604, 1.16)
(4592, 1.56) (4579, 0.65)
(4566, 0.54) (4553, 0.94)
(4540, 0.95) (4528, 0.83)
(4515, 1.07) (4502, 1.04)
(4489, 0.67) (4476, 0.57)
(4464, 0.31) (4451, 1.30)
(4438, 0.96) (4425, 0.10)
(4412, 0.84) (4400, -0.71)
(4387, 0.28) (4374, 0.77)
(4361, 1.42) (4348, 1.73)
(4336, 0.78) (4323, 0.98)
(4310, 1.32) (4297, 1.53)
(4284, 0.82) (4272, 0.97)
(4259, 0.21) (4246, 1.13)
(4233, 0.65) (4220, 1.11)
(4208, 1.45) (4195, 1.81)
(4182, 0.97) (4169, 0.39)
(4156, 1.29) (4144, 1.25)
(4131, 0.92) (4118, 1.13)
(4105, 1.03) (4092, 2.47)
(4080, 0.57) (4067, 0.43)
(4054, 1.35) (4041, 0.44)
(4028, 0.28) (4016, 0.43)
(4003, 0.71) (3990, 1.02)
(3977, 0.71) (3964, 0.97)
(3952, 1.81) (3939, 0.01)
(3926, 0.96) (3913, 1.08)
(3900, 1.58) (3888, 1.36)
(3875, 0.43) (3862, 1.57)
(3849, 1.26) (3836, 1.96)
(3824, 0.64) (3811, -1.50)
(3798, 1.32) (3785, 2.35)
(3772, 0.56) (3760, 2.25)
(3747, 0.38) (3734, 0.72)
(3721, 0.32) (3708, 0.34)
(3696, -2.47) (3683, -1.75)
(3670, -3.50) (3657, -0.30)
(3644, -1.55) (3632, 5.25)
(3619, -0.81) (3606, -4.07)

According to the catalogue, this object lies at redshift 0.408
